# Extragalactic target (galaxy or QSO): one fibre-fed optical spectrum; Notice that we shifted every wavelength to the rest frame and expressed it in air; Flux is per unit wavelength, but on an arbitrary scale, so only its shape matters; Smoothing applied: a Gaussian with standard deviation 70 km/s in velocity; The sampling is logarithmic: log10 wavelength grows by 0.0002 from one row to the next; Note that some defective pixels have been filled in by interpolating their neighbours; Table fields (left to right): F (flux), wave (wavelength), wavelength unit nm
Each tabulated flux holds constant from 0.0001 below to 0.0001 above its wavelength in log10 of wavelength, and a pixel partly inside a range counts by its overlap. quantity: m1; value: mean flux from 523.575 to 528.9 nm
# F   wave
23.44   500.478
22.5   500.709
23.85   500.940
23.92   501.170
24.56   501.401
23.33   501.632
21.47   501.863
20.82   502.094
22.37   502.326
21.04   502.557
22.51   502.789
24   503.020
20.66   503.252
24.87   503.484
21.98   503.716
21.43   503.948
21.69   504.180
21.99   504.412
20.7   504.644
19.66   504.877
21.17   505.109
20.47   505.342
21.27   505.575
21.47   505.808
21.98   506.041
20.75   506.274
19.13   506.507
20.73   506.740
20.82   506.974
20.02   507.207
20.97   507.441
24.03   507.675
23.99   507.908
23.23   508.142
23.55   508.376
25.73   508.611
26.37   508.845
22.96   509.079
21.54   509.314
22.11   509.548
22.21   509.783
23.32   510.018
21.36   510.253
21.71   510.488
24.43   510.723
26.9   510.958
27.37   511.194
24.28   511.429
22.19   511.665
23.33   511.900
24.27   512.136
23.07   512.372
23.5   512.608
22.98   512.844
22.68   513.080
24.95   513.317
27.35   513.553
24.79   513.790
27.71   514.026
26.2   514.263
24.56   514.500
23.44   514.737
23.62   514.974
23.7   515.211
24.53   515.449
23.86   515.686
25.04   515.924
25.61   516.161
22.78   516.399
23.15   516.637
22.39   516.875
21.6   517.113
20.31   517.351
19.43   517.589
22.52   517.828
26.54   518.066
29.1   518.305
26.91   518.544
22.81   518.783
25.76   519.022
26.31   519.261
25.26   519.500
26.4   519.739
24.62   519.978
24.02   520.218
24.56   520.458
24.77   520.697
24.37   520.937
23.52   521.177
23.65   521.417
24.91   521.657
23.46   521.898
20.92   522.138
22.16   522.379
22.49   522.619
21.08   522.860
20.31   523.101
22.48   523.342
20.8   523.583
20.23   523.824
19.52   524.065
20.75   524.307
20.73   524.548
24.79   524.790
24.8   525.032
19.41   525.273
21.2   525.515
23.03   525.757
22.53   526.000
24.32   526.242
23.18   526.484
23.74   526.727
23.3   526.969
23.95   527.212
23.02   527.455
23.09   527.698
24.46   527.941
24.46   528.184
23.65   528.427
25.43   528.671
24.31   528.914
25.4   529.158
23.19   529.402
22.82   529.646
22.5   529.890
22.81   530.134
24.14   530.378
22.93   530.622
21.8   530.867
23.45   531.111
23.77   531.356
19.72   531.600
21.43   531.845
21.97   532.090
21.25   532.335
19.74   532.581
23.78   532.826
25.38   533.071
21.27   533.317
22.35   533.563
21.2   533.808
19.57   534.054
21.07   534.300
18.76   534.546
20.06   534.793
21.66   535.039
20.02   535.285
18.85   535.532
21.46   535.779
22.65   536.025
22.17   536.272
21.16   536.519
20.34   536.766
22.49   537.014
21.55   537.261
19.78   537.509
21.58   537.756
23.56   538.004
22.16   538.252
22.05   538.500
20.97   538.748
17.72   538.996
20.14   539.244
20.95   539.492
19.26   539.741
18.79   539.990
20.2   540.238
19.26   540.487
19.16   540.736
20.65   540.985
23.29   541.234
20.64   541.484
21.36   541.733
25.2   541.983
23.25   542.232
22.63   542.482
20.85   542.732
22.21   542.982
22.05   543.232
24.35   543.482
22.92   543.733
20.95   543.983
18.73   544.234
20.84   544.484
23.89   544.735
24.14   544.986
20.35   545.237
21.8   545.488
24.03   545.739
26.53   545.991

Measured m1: 22.8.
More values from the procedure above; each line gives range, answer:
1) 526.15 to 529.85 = 23.9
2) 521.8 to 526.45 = 21.9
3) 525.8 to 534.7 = 22.8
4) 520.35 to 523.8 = 22.7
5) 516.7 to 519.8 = 24.2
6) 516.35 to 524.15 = 23.3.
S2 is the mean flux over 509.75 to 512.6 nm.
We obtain 23.7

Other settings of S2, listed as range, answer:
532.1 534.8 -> 21.4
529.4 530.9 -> 22.9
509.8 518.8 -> 24.1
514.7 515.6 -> 23.9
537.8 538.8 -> 22.2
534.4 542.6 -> 21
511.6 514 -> 24.1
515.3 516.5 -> 24.4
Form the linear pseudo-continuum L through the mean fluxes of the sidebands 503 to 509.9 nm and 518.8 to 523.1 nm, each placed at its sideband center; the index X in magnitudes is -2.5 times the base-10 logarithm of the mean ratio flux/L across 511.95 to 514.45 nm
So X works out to -0.08 mag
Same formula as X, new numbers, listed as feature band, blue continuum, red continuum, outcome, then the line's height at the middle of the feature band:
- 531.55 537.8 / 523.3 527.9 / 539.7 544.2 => 0.034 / 21.9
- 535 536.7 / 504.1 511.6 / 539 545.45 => 0.025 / 21.6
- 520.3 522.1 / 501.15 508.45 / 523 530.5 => -0.066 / 22.6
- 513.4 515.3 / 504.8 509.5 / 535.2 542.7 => -0.157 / 21.8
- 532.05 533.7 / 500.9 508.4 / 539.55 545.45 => -0.031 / 21.6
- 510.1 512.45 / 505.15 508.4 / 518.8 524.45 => -0.089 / 22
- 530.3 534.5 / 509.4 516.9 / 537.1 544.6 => 0.007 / 22.1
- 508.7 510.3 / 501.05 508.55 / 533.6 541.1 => -0.059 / 21.7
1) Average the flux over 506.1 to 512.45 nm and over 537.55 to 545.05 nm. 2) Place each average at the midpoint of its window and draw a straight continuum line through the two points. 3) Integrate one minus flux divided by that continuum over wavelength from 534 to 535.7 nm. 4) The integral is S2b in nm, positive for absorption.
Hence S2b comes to 0.13 nm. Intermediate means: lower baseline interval 23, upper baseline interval 21.4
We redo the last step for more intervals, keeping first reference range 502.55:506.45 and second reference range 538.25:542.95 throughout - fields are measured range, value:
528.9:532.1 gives -0.258 nm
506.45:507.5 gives 0.058 nm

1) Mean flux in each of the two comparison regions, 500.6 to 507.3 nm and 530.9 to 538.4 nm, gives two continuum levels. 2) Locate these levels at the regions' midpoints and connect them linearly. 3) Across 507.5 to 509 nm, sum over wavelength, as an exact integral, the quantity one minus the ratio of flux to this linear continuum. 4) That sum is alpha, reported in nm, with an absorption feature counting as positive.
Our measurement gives -0.18 nm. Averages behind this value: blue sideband 21.8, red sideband 21.5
